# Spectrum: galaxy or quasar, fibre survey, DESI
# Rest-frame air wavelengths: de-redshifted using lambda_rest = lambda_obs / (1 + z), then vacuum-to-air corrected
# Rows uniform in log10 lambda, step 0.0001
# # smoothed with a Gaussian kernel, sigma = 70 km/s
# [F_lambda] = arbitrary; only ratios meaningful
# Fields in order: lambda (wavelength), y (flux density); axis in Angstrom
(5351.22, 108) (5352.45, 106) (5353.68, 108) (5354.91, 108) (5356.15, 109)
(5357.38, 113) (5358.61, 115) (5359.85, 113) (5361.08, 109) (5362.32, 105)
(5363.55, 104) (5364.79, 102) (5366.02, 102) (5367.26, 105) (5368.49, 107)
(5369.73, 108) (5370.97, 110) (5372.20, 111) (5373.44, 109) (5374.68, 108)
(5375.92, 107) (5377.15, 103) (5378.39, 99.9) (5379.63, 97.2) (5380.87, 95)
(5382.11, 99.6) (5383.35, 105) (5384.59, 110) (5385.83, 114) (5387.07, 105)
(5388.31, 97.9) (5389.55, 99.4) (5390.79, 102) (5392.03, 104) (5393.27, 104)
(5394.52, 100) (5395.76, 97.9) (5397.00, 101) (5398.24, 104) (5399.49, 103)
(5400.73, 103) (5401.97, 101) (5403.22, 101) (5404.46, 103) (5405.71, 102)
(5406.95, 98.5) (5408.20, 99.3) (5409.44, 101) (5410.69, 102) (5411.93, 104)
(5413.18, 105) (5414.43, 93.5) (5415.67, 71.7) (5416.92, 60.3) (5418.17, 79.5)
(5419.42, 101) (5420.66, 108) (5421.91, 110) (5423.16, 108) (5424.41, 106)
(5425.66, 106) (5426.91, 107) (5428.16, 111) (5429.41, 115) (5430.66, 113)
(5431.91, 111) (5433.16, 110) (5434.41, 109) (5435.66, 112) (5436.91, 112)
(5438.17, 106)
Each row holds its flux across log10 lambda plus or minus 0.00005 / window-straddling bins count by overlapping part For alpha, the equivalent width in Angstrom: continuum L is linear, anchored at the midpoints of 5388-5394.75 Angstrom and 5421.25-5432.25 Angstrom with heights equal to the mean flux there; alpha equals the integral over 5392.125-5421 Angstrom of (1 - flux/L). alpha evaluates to 2.0 Angstrom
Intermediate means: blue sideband 101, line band 97.6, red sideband 110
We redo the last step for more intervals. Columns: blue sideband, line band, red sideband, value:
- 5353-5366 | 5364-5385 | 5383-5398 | 0.3 Angstrom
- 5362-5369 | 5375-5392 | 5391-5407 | 0.0 Angstrom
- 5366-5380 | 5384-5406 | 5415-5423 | -1.1 Angstrom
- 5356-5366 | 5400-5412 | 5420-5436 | 0.9 Angstrom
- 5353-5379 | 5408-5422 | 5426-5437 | 2.1 Angstrom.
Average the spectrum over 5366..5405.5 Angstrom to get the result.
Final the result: 104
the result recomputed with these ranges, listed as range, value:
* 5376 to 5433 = 102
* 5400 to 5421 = 96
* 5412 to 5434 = 101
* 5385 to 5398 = 103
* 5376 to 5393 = 103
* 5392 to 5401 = 102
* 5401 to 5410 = 101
